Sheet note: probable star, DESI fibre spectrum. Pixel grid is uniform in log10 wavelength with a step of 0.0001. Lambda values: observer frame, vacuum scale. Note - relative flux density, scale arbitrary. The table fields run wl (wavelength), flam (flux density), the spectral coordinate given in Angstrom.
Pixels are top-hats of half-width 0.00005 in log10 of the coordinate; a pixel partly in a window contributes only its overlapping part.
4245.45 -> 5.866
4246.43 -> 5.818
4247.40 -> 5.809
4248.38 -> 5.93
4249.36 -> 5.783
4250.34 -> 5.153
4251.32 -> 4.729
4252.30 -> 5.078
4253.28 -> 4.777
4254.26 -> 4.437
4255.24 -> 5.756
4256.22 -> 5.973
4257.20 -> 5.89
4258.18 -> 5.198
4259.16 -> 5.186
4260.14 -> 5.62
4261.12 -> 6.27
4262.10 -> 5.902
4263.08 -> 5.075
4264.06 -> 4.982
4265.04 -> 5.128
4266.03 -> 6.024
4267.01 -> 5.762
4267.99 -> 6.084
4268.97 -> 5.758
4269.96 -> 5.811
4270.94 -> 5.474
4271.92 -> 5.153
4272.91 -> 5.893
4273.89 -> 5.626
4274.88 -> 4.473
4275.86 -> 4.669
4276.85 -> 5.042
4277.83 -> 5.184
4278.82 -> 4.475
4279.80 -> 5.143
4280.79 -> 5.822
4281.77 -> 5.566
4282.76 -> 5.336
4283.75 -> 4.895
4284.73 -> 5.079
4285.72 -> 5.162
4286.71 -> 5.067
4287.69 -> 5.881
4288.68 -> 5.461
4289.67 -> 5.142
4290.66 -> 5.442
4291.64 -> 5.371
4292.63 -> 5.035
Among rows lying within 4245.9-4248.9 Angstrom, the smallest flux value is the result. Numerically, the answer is 5.809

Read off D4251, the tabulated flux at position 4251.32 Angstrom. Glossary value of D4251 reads 4.729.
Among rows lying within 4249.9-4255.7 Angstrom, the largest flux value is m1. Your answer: 5.756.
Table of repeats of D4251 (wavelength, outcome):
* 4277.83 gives 5.184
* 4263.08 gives 5.075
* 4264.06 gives 4.982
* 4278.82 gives 4.475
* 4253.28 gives 4.777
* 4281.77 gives 5.566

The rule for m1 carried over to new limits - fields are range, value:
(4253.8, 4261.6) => 6.27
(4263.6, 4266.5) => 6.024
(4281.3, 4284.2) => 5.566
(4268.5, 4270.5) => 5.811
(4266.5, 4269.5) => 6.084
